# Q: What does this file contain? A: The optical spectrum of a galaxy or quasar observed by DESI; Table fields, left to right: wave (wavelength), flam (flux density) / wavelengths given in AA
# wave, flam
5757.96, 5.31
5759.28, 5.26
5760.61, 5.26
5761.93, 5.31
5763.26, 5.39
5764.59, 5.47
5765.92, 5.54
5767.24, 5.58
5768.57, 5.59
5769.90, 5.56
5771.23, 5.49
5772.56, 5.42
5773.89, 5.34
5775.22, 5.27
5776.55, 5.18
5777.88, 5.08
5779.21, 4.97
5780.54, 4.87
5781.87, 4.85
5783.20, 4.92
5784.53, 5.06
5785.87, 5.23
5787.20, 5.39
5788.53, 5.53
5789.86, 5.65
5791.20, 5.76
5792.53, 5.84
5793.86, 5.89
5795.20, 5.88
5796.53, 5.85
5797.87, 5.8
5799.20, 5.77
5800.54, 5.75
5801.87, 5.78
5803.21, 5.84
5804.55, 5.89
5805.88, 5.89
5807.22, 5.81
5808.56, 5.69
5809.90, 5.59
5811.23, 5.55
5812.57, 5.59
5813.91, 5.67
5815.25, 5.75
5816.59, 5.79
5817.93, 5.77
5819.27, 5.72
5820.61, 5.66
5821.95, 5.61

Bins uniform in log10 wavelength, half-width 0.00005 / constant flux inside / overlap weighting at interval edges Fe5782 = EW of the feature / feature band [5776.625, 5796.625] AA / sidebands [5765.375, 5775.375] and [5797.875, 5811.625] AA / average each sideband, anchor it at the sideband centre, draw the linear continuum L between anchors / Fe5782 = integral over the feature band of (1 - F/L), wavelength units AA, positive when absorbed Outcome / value 0.90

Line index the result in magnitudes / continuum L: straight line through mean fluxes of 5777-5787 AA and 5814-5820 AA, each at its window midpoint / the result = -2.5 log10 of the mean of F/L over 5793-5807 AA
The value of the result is -0.09 mag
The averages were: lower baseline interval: 5.02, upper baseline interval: 5.75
